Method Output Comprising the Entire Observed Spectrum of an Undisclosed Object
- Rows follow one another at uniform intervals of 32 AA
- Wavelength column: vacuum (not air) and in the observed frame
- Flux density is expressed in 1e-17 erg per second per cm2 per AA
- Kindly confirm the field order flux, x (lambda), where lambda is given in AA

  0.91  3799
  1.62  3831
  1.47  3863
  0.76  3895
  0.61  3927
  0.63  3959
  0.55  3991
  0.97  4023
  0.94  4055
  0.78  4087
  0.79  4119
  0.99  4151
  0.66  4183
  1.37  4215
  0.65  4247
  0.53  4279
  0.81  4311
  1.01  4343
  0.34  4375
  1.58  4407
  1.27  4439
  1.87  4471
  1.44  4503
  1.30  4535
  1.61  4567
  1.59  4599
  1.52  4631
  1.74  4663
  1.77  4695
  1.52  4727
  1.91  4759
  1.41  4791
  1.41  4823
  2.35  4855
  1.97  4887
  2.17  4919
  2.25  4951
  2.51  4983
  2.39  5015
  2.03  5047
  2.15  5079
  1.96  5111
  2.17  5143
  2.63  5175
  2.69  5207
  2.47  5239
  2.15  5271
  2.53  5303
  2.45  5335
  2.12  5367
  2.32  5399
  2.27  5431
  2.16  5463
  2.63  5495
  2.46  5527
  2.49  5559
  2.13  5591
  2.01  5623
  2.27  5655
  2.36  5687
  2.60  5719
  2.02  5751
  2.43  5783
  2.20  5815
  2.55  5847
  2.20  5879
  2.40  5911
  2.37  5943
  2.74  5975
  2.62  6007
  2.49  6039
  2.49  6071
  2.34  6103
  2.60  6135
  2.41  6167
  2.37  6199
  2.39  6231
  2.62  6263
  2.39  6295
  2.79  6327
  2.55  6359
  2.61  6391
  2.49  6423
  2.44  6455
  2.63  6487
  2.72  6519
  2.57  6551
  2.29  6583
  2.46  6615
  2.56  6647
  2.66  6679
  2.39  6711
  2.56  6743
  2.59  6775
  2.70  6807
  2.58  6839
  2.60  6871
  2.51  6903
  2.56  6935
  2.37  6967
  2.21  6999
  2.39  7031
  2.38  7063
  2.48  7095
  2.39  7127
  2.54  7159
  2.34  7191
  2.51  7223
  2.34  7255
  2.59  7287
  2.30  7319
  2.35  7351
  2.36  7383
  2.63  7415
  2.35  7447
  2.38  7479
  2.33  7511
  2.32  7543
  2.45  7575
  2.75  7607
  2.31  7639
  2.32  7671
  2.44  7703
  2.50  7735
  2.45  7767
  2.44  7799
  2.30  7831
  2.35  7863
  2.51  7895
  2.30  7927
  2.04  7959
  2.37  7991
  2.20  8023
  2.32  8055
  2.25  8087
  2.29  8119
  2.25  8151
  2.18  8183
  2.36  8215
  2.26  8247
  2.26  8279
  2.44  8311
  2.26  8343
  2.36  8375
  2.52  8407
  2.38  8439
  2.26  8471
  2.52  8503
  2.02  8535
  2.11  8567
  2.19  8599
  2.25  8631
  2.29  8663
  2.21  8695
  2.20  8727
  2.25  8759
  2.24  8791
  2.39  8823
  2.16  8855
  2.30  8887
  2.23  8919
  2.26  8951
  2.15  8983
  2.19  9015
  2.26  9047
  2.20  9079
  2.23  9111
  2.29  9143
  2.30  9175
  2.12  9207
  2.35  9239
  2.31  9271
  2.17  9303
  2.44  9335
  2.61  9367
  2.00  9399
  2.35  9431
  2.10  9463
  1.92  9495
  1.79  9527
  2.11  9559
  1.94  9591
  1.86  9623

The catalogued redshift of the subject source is 0.115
